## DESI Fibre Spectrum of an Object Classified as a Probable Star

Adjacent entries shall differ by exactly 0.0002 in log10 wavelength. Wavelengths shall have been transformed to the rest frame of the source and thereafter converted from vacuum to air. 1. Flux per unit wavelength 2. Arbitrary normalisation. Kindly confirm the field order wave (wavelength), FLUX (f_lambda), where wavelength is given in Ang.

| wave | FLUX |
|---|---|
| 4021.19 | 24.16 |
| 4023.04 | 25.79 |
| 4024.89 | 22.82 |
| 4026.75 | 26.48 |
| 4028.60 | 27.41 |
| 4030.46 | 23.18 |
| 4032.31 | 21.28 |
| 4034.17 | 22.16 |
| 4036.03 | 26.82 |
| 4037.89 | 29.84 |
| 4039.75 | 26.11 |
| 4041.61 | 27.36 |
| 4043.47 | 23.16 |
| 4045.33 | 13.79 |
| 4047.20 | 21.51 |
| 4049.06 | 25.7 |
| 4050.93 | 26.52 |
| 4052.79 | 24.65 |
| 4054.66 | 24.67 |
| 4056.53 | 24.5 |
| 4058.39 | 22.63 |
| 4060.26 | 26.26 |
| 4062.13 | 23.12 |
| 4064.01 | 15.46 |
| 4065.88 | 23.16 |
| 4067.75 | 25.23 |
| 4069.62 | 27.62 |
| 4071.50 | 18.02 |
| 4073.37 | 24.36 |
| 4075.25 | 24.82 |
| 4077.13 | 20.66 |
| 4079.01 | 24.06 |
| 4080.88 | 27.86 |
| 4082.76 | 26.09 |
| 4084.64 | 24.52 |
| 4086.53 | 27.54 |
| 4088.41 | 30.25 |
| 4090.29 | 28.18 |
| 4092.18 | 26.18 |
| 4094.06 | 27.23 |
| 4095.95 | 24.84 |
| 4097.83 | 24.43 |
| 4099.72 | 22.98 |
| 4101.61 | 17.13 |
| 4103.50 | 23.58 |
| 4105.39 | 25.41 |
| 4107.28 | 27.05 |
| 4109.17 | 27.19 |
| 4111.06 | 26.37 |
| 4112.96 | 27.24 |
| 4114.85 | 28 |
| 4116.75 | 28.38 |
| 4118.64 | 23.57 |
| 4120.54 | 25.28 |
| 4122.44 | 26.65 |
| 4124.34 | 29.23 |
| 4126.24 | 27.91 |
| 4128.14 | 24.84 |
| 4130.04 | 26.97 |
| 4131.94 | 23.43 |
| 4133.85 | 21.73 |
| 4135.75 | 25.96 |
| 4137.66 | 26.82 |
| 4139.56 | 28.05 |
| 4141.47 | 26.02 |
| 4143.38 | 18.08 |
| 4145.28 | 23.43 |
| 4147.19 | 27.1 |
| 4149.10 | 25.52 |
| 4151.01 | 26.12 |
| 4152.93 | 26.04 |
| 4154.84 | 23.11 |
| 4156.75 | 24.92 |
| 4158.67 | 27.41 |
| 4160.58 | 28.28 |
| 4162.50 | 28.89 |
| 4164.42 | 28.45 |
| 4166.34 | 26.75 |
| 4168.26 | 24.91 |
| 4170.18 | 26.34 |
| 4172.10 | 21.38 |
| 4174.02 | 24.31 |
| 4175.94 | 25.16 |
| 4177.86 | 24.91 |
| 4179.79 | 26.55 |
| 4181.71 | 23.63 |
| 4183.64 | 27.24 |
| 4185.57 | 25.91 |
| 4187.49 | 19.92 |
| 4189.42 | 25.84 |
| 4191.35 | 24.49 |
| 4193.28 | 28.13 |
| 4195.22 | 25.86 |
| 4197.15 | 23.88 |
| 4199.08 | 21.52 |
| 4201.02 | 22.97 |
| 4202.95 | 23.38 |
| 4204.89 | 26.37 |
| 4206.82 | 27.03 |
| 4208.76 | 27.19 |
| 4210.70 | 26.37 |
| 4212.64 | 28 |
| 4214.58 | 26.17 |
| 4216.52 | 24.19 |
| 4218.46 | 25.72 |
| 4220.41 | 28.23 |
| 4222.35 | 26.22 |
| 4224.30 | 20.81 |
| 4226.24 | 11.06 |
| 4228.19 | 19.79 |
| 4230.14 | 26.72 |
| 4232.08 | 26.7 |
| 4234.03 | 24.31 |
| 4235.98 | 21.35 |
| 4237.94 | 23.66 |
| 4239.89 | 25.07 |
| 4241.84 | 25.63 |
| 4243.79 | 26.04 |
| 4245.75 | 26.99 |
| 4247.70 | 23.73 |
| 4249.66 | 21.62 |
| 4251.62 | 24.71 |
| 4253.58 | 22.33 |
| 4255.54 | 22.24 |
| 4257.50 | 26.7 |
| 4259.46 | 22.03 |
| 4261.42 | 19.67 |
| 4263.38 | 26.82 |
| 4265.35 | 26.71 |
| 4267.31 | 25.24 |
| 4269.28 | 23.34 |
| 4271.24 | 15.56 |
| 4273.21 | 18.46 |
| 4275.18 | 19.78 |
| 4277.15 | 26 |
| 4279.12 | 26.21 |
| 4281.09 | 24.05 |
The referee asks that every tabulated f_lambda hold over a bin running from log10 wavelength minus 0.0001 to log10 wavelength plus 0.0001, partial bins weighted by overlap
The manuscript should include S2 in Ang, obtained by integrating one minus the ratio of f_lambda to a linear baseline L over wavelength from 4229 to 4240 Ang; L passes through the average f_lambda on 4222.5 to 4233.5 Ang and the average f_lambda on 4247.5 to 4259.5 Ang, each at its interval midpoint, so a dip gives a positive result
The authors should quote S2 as -1.3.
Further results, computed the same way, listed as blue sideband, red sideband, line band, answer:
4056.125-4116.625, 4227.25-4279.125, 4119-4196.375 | -4.0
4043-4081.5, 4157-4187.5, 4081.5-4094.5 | -1.8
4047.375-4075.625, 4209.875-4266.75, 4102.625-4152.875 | -4.0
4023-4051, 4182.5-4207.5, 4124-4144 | -0.6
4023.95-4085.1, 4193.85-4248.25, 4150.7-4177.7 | -1.7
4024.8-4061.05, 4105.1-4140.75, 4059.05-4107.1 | 1.8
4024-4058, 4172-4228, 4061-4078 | 1.3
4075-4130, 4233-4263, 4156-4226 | -2.1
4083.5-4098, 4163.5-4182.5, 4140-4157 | 0.7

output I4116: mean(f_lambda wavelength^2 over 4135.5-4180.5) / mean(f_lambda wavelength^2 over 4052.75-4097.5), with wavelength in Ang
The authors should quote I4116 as 1.1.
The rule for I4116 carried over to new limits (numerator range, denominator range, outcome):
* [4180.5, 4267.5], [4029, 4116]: 1.07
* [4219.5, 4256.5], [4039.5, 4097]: 1.05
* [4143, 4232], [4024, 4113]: 1.08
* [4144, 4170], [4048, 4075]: 1.15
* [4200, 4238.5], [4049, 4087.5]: 1.08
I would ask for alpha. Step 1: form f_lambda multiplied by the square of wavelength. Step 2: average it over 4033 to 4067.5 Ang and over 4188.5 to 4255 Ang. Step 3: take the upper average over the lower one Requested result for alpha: 1.12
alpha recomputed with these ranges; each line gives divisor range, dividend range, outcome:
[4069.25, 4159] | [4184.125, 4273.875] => 1.00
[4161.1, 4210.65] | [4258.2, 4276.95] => 0.91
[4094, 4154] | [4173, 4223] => 1.04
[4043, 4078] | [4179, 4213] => 1.17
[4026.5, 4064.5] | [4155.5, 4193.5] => 1.14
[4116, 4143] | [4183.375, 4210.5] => 1.00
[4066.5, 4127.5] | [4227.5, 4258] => 1.02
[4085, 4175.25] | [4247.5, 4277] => 0.94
